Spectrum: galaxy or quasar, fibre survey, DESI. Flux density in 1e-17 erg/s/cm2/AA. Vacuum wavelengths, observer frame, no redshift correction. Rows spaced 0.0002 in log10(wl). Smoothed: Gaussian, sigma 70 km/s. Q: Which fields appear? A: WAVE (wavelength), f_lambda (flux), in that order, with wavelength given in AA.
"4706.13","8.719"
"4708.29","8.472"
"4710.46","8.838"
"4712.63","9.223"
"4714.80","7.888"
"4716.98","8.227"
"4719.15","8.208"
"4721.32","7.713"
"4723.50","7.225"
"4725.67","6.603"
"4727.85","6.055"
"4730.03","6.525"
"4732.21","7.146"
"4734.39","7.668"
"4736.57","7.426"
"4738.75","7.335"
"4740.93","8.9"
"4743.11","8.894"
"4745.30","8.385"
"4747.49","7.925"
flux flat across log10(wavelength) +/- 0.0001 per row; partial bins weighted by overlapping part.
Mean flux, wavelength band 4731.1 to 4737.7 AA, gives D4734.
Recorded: 7.41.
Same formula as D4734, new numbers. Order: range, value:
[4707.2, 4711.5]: 8.67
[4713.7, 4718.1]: 8.05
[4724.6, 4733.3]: 6.58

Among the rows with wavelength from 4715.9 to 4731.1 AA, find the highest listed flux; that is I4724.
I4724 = 8.227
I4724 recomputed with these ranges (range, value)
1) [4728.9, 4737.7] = 7.668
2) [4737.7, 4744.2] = 8.9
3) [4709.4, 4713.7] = 9.223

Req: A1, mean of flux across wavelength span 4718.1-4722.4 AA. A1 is 7.97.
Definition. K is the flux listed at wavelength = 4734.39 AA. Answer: 7.668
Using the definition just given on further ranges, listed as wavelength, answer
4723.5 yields 7.225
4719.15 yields 8.208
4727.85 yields 6.055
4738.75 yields 7.335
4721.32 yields 7.713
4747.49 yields 7.925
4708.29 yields 8.472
